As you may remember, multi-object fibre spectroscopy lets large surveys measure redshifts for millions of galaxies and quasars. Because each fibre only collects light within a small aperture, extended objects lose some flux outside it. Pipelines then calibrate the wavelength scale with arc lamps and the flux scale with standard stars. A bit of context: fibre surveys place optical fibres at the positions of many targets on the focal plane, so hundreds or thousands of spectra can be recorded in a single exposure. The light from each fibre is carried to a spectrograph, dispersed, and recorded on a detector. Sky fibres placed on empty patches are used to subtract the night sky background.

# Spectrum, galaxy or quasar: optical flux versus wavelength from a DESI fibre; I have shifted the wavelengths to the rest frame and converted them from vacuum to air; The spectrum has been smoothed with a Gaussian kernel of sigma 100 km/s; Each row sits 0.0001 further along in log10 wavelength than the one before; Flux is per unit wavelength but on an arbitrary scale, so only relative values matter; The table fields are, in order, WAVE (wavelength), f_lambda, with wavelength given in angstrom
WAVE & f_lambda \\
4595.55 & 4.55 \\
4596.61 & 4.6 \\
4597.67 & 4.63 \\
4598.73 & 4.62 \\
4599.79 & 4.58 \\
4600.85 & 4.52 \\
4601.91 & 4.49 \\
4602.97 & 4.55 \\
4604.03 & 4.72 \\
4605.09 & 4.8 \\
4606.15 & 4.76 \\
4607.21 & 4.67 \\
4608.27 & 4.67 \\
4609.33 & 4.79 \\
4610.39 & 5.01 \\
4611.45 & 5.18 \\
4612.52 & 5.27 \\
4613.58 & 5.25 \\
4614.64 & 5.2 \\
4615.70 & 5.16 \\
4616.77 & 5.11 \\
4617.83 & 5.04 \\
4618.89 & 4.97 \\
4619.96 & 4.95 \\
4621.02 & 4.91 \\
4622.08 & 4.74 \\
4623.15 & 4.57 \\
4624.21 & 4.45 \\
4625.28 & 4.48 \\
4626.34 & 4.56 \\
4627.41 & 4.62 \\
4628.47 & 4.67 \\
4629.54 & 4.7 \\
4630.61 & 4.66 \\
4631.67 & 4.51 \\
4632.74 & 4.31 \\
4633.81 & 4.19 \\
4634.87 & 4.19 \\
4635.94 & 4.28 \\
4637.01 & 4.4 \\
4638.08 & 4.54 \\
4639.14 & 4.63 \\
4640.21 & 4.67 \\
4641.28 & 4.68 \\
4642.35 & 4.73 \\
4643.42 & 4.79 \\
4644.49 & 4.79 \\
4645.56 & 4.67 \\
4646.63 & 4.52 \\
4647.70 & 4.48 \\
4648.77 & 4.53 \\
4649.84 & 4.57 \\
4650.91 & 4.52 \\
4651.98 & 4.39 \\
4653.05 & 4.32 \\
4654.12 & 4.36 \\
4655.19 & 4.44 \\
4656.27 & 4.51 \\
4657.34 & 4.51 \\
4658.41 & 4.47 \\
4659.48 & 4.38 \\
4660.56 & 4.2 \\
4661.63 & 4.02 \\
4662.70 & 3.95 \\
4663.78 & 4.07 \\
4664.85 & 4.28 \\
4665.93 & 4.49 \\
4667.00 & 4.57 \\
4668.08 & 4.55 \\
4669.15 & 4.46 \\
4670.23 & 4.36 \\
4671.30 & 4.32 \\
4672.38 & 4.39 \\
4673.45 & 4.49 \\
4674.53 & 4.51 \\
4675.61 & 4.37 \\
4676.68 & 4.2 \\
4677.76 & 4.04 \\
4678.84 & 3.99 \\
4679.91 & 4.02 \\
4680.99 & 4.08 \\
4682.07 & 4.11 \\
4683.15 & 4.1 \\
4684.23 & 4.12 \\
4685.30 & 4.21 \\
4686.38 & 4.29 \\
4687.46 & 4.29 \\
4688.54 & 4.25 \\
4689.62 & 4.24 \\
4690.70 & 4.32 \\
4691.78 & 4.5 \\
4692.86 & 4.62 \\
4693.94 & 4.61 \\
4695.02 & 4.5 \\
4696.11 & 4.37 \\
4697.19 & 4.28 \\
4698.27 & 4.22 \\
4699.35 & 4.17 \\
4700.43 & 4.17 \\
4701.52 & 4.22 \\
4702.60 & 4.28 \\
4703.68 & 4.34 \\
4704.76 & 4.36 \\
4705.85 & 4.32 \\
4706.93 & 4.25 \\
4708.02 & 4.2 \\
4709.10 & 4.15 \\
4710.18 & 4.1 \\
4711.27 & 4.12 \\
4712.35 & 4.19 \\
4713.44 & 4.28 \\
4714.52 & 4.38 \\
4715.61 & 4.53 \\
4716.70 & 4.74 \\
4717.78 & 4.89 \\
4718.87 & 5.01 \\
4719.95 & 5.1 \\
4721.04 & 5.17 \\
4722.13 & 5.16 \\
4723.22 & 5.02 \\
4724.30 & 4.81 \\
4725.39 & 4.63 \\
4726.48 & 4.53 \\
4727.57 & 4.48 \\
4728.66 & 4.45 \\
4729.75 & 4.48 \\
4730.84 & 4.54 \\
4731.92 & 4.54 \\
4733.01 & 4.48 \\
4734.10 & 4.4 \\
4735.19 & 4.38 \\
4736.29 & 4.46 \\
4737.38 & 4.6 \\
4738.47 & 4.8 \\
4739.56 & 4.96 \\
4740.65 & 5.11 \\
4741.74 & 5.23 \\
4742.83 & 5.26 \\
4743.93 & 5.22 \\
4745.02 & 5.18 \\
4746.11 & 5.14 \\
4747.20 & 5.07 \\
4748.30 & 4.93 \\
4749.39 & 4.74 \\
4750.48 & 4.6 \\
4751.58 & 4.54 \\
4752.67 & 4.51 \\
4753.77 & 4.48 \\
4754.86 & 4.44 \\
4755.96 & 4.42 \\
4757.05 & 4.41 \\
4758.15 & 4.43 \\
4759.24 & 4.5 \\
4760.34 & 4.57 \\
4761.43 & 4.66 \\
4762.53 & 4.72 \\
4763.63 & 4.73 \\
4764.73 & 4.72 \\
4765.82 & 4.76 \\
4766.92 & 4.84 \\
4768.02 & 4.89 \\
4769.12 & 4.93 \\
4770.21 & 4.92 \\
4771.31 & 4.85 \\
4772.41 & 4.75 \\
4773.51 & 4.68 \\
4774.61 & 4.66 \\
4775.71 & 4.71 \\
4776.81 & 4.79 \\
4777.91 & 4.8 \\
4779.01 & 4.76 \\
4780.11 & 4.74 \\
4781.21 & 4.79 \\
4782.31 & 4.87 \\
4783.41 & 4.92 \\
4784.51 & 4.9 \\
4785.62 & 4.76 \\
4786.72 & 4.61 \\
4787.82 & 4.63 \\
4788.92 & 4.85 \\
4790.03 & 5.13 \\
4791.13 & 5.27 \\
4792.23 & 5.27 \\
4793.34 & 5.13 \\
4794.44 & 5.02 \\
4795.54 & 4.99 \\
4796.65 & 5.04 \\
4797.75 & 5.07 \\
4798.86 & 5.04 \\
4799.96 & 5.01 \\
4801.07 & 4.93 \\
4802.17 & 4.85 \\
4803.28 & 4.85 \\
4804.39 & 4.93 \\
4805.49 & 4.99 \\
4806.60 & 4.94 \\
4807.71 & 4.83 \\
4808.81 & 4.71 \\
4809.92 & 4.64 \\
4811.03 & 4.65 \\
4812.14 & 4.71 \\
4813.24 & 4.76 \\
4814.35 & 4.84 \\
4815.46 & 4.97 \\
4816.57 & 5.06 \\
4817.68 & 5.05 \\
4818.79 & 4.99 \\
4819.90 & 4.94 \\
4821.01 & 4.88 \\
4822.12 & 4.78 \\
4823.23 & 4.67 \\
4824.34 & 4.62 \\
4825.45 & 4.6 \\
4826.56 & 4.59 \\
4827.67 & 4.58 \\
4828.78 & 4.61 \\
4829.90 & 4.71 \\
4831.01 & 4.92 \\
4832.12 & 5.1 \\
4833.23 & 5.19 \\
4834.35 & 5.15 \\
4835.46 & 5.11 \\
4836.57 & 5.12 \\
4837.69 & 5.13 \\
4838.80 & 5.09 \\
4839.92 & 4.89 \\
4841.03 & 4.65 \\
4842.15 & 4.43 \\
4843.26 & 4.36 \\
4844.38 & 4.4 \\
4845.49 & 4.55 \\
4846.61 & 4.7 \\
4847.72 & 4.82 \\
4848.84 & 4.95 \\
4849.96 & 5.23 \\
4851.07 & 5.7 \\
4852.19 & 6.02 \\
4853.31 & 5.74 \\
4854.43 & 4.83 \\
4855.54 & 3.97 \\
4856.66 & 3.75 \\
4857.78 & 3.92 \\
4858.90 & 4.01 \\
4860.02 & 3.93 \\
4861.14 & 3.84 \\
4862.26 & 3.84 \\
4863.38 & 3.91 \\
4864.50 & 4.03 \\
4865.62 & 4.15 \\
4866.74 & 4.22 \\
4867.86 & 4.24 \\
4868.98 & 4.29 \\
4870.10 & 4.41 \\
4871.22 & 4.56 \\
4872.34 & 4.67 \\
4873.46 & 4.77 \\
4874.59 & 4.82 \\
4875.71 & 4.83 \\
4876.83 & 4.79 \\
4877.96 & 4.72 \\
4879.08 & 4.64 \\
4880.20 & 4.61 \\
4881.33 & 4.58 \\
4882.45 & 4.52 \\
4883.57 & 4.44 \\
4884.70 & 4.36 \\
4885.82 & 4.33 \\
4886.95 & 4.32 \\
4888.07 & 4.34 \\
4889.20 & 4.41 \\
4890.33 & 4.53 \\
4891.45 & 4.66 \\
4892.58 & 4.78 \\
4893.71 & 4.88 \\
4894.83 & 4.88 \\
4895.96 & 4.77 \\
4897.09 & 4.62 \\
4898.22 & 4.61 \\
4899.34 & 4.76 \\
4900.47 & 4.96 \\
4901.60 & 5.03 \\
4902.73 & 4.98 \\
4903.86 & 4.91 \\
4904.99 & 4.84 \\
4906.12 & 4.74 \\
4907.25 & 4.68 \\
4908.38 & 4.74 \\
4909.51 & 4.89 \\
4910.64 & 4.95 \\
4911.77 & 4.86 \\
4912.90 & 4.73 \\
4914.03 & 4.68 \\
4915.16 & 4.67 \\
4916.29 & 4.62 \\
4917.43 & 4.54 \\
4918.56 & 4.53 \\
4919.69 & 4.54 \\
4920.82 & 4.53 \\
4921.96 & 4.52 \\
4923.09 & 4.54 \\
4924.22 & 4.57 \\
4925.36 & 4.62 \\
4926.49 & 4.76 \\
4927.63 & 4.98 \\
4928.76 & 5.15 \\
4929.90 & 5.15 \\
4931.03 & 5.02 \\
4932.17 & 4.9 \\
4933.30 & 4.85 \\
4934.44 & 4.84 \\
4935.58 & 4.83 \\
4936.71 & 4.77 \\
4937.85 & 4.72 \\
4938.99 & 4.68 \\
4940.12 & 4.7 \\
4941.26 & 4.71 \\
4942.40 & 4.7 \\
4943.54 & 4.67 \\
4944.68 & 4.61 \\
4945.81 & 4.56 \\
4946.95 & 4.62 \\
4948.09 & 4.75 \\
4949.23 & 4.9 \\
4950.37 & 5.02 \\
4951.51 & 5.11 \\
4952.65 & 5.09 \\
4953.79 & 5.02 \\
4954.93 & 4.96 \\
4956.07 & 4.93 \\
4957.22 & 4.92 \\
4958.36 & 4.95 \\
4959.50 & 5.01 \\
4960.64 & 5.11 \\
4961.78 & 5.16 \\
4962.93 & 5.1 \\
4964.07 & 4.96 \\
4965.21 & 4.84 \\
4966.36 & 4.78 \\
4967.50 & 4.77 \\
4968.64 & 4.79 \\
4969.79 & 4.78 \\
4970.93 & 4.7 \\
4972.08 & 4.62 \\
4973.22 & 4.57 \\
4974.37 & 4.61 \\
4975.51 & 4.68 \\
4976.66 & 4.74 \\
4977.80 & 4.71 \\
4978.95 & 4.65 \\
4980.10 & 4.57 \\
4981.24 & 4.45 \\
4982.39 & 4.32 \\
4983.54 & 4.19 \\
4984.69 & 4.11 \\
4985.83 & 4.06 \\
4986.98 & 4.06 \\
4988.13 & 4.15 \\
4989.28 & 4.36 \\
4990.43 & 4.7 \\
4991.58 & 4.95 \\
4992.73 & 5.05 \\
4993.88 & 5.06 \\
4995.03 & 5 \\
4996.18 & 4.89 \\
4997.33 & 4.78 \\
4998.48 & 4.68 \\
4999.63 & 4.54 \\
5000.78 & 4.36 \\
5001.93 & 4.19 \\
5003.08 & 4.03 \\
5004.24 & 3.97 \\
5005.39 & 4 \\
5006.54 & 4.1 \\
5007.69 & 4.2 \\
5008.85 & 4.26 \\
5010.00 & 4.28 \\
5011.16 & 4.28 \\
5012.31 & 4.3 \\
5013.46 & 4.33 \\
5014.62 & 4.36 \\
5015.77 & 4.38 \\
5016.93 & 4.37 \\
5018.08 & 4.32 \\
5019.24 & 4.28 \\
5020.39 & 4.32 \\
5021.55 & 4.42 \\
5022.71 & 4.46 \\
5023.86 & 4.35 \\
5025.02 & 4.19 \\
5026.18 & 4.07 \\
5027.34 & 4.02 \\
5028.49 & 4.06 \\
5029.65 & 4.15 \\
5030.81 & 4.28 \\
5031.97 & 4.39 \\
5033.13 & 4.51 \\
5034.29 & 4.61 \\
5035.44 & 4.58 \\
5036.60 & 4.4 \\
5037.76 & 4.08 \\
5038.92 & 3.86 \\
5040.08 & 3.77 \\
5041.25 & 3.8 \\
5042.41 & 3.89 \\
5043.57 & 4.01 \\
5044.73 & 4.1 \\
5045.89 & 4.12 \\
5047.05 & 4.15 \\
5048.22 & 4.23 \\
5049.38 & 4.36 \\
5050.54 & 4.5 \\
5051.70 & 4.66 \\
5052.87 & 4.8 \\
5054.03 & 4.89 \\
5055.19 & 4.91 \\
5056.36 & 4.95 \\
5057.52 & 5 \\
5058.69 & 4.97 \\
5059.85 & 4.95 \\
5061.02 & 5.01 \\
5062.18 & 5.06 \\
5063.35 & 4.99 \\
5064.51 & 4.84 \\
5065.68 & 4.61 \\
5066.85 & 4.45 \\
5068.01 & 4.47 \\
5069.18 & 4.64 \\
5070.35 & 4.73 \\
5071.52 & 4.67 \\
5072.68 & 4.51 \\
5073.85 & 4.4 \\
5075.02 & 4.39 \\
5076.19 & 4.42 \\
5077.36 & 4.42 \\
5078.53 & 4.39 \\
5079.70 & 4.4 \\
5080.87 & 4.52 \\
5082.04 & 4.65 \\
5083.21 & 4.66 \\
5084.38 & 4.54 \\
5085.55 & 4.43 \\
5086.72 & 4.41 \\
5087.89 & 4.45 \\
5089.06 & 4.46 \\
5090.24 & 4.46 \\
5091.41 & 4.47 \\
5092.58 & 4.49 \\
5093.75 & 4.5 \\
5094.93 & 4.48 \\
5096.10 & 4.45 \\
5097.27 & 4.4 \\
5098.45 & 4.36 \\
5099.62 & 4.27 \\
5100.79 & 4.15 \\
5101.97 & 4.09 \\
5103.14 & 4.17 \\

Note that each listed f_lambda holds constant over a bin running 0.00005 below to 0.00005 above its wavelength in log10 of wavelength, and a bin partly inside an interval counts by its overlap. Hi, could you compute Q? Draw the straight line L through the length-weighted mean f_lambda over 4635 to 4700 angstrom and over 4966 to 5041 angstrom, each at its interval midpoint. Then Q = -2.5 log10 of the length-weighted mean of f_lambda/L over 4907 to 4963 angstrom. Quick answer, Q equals -0.096 mag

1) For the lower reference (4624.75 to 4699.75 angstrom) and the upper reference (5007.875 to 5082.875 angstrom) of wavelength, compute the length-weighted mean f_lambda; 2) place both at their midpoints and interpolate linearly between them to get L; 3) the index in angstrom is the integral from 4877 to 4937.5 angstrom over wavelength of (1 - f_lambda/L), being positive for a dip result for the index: -4.0 angstrom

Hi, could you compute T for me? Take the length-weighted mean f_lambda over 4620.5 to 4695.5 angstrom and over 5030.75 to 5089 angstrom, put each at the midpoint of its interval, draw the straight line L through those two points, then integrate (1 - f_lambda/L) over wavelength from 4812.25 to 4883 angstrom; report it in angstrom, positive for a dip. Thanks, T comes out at -3.5 angstrom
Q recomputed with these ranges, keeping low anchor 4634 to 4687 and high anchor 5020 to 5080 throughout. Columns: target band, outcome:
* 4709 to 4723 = -0.06 mag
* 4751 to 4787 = -0.07 mag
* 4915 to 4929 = -0.05 mag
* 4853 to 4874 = 0.04 mag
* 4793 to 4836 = -0.11 mag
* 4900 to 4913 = -0.10 mag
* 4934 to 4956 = -0.09 mag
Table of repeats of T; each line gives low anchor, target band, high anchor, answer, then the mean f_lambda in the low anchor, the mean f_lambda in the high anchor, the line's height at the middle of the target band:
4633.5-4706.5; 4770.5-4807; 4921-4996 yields -3.0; 4.37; 4.75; 4.52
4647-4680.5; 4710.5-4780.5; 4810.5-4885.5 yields -3.5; 4.35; 4.67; 4.49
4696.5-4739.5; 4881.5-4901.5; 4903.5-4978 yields 0.5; 4.5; 4.8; 4.73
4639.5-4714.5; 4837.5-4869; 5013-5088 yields -1.0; 4.35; 4.45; 4.39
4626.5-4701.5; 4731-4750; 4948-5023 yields -1.8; 4.39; 4.59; 4.44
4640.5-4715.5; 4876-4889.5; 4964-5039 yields -0.3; 4.34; 4.44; 4.4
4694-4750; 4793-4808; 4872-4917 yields -1.0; 4.61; 4.7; 4.65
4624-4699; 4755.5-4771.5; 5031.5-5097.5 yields -1.0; 4.4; 4.5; 4.42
